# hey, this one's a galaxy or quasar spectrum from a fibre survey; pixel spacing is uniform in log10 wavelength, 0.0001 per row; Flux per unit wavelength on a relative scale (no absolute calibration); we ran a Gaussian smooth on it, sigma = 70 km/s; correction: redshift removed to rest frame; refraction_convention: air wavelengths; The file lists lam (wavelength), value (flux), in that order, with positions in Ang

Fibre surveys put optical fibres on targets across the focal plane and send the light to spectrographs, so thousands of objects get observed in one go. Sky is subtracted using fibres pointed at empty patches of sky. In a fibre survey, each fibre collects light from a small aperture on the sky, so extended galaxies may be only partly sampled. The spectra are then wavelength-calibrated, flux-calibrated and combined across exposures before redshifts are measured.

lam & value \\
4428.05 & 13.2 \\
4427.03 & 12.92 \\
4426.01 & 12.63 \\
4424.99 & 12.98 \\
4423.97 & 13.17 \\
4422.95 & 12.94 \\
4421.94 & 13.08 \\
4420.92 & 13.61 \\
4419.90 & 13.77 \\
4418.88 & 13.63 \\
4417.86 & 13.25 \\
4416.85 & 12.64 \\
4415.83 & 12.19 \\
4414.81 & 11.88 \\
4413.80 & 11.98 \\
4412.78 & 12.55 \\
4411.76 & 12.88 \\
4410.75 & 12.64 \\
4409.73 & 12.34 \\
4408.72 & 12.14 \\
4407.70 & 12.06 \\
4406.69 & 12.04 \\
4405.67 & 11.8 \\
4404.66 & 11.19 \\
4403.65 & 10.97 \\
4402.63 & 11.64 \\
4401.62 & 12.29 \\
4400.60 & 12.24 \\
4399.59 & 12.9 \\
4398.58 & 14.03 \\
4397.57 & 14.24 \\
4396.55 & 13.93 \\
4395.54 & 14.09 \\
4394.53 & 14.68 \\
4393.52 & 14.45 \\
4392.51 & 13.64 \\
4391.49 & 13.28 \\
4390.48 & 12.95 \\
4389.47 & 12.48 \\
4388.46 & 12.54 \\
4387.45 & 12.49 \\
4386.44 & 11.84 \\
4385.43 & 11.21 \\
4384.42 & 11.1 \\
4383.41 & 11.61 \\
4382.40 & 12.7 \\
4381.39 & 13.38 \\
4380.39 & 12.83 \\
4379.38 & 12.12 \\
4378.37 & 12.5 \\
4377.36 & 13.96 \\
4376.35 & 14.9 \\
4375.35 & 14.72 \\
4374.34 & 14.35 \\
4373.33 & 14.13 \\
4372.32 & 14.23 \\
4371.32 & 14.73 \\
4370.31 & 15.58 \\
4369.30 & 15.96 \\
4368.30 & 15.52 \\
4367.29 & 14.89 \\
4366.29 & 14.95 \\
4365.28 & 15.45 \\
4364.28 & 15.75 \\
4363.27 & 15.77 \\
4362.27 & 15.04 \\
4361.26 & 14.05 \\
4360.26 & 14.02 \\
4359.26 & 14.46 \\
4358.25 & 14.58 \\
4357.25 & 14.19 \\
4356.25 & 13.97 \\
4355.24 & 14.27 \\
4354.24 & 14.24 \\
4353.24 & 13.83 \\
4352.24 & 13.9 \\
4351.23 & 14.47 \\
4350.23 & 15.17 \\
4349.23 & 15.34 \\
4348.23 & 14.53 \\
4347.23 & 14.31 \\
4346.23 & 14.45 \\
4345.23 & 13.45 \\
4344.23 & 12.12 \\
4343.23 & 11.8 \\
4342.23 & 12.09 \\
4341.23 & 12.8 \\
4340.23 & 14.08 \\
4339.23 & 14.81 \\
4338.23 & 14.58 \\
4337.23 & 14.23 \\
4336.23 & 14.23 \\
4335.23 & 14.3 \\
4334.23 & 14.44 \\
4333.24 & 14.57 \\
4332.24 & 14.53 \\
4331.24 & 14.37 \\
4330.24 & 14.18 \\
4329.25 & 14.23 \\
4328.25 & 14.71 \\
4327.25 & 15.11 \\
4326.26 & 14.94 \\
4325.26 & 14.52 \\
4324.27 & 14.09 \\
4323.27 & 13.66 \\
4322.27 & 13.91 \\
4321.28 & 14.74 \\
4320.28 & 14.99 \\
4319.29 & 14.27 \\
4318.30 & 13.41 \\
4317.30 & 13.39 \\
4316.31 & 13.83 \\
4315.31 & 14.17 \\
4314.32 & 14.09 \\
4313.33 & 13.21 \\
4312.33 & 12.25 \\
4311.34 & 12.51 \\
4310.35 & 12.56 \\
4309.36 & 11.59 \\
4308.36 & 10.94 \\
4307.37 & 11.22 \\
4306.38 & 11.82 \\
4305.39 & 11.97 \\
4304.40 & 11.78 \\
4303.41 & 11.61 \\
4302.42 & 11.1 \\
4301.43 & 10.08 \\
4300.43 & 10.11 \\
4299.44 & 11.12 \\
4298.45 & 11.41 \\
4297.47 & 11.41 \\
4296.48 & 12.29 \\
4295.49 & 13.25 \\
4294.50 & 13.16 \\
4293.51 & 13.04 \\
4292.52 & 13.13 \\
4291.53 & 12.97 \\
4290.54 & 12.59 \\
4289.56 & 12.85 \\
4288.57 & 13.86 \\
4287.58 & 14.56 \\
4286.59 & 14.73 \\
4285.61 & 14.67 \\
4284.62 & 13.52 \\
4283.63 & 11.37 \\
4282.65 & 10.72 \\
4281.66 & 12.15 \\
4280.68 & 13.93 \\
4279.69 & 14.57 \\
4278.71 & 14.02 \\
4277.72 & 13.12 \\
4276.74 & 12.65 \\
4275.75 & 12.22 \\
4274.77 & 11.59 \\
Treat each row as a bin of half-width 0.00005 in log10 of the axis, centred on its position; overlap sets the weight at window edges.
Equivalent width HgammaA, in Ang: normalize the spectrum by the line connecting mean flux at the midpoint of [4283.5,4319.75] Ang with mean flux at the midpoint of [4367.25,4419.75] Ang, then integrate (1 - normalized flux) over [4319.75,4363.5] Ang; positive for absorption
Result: -4.84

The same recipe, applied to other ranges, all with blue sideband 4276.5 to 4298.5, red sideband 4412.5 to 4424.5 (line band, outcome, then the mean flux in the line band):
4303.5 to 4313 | 0.9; 11.9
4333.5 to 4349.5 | -1.0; 13.8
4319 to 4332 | -1.4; 14.4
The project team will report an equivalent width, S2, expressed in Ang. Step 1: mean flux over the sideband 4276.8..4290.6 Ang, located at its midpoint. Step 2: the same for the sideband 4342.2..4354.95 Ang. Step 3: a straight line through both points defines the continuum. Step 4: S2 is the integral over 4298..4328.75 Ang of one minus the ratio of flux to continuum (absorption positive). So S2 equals 1.6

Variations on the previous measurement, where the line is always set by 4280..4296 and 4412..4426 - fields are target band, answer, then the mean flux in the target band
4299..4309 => 1.5 Ang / 11.2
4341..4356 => -0.9 Ang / 13.8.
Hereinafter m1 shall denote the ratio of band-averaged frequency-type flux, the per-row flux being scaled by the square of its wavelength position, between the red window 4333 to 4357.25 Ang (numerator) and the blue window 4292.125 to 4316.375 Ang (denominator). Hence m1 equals 1.18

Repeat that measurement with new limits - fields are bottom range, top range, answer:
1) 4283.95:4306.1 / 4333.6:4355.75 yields 1.15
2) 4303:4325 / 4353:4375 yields 1.16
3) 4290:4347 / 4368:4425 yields 1.03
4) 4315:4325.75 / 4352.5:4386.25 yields 1.02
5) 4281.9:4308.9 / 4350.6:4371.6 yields 1.24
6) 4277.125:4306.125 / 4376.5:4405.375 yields 1.06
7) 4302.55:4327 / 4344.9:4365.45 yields 1.13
